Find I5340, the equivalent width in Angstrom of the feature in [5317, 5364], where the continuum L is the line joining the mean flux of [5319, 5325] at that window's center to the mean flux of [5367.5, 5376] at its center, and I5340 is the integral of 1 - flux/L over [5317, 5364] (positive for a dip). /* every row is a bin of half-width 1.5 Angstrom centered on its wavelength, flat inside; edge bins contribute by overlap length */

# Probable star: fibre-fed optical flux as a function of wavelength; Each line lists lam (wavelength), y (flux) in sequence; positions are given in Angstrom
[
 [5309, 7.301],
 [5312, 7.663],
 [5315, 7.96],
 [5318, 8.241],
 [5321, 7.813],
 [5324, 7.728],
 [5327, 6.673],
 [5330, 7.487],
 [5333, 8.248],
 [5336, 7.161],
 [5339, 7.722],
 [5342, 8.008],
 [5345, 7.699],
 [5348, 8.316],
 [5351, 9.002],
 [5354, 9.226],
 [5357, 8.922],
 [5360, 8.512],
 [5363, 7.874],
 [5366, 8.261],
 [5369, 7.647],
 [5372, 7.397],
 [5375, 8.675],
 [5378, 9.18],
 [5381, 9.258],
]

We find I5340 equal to -1.2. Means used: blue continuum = 7.81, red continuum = 7.86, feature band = 8.04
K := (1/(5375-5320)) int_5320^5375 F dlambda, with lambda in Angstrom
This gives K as 8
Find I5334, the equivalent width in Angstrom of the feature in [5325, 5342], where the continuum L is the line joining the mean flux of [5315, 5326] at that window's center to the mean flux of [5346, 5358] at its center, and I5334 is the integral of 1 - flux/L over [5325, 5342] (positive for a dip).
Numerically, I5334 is 1.5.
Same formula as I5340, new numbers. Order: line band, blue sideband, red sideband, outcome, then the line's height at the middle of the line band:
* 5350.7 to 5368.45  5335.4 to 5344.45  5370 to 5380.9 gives -0.9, 8.13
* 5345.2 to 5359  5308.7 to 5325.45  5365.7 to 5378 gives -1.3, 8.01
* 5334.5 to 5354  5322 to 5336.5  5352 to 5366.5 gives -0.1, 8.04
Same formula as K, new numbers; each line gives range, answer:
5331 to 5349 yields 7.84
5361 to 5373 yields 7.84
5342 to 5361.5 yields 8.57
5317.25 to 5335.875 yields 7.64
